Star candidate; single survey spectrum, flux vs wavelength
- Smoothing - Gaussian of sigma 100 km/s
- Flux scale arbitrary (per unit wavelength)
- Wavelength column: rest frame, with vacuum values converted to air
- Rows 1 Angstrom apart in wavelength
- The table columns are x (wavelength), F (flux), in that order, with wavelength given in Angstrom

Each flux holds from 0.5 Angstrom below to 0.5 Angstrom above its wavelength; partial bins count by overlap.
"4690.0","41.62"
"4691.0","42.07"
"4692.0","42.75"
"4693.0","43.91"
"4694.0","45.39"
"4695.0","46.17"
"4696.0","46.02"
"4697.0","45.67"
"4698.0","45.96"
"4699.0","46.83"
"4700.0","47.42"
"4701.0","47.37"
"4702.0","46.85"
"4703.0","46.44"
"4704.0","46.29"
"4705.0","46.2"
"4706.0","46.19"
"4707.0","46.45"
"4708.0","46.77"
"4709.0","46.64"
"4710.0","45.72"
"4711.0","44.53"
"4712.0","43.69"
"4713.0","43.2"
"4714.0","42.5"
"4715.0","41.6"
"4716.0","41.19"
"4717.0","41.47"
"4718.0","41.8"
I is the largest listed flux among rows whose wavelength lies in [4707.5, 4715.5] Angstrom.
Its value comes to 46.77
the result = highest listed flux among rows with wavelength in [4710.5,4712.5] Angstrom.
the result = 44.53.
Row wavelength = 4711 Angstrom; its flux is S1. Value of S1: 44.53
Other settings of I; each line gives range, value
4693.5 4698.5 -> 46.17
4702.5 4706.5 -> 46.44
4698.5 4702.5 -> 47.42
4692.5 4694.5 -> 45.39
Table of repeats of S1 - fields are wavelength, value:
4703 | 46.44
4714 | 42.5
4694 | 45.39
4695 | 46.17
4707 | 46.45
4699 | 46.83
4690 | 41.62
